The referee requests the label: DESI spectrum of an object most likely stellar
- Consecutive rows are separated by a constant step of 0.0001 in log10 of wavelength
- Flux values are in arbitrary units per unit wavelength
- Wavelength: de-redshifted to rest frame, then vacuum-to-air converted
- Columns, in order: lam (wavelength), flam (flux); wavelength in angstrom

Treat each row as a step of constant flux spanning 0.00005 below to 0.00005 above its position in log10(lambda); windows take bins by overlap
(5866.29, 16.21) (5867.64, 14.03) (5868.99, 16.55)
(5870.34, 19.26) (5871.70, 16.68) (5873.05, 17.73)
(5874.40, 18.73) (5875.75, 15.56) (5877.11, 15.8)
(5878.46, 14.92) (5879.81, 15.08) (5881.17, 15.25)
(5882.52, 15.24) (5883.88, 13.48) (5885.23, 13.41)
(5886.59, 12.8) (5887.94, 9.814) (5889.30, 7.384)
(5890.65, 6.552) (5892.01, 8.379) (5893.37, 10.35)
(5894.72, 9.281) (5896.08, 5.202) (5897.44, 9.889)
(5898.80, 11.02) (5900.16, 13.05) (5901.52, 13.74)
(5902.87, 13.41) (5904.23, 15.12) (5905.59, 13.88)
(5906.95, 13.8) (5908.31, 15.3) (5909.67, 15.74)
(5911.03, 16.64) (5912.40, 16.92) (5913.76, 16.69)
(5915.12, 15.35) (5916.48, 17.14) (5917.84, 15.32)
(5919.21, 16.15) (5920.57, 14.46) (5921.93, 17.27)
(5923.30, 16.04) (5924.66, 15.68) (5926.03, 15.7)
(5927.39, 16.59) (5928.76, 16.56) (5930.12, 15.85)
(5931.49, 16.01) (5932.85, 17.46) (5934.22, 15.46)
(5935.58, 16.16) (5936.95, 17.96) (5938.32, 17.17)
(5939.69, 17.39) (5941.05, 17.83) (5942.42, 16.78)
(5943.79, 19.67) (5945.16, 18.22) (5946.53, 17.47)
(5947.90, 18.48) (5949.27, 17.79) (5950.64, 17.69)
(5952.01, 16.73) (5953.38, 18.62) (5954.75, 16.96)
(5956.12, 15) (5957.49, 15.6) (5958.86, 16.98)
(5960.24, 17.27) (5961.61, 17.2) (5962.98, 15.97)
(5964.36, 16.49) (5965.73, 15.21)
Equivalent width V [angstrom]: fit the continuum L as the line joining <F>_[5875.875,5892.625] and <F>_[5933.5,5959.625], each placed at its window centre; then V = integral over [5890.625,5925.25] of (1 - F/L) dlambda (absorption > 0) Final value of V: 1.7 angstrom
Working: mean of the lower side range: 12.5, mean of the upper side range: 17.3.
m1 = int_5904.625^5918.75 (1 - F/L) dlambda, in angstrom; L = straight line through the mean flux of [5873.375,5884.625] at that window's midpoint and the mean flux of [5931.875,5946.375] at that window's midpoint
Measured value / 0.8 angstrom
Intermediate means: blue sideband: 15.6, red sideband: 17.4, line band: 15.7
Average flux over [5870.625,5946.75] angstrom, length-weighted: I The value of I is 14.8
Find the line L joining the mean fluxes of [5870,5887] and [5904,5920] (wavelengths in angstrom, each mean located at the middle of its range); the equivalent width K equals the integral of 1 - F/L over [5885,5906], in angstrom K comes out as 6.61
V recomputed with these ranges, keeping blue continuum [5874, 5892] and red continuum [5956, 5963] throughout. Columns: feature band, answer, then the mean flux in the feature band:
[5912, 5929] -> -1.6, 16.1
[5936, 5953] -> -2.1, 17.7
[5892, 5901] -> 2.6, 9.75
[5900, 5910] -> -0.1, 14.3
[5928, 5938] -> -0.8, 16.5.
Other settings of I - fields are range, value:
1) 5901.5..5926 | 15.5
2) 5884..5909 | 11.3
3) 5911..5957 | 16.8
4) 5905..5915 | 15.6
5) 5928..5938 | 16.5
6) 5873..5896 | 12.6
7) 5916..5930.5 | 16.1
